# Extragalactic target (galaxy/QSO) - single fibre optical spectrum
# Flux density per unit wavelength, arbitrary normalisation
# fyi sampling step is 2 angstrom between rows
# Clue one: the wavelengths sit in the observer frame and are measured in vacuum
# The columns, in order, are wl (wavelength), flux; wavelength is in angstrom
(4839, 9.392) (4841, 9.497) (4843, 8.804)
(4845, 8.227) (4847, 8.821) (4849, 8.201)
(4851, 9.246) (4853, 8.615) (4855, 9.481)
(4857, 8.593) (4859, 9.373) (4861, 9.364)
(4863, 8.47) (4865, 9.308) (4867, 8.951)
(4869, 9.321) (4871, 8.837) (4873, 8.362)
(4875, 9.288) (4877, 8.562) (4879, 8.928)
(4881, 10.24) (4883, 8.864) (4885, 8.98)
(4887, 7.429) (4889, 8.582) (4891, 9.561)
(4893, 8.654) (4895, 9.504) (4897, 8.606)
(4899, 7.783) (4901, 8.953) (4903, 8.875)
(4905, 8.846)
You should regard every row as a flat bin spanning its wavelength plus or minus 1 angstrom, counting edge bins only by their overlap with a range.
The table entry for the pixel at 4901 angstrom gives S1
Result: 8.953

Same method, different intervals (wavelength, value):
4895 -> 9.504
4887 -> 7.429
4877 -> 8.562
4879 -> 8.928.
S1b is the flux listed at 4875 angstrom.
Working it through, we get 9.288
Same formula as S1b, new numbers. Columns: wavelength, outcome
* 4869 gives 9.321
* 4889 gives 8.582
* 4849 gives 8.201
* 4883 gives 8.864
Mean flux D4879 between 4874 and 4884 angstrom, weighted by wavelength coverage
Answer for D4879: 9.18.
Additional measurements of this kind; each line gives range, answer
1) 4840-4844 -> 9.15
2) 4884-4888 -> 8.2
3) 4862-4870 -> 9.01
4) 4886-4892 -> 8.52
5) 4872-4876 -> 8.82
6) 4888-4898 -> 8.98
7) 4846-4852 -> 8.76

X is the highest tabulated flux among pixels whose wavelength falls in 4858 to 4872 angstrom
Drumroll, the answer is 9.373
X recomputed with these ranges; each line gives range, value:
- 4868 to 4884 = 10.24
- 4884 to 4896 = 9.561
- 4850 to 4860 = 9.481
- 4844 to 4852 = 9.246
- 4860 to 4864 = 9.364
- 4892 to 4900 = 9.504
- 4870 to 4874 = 8.837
